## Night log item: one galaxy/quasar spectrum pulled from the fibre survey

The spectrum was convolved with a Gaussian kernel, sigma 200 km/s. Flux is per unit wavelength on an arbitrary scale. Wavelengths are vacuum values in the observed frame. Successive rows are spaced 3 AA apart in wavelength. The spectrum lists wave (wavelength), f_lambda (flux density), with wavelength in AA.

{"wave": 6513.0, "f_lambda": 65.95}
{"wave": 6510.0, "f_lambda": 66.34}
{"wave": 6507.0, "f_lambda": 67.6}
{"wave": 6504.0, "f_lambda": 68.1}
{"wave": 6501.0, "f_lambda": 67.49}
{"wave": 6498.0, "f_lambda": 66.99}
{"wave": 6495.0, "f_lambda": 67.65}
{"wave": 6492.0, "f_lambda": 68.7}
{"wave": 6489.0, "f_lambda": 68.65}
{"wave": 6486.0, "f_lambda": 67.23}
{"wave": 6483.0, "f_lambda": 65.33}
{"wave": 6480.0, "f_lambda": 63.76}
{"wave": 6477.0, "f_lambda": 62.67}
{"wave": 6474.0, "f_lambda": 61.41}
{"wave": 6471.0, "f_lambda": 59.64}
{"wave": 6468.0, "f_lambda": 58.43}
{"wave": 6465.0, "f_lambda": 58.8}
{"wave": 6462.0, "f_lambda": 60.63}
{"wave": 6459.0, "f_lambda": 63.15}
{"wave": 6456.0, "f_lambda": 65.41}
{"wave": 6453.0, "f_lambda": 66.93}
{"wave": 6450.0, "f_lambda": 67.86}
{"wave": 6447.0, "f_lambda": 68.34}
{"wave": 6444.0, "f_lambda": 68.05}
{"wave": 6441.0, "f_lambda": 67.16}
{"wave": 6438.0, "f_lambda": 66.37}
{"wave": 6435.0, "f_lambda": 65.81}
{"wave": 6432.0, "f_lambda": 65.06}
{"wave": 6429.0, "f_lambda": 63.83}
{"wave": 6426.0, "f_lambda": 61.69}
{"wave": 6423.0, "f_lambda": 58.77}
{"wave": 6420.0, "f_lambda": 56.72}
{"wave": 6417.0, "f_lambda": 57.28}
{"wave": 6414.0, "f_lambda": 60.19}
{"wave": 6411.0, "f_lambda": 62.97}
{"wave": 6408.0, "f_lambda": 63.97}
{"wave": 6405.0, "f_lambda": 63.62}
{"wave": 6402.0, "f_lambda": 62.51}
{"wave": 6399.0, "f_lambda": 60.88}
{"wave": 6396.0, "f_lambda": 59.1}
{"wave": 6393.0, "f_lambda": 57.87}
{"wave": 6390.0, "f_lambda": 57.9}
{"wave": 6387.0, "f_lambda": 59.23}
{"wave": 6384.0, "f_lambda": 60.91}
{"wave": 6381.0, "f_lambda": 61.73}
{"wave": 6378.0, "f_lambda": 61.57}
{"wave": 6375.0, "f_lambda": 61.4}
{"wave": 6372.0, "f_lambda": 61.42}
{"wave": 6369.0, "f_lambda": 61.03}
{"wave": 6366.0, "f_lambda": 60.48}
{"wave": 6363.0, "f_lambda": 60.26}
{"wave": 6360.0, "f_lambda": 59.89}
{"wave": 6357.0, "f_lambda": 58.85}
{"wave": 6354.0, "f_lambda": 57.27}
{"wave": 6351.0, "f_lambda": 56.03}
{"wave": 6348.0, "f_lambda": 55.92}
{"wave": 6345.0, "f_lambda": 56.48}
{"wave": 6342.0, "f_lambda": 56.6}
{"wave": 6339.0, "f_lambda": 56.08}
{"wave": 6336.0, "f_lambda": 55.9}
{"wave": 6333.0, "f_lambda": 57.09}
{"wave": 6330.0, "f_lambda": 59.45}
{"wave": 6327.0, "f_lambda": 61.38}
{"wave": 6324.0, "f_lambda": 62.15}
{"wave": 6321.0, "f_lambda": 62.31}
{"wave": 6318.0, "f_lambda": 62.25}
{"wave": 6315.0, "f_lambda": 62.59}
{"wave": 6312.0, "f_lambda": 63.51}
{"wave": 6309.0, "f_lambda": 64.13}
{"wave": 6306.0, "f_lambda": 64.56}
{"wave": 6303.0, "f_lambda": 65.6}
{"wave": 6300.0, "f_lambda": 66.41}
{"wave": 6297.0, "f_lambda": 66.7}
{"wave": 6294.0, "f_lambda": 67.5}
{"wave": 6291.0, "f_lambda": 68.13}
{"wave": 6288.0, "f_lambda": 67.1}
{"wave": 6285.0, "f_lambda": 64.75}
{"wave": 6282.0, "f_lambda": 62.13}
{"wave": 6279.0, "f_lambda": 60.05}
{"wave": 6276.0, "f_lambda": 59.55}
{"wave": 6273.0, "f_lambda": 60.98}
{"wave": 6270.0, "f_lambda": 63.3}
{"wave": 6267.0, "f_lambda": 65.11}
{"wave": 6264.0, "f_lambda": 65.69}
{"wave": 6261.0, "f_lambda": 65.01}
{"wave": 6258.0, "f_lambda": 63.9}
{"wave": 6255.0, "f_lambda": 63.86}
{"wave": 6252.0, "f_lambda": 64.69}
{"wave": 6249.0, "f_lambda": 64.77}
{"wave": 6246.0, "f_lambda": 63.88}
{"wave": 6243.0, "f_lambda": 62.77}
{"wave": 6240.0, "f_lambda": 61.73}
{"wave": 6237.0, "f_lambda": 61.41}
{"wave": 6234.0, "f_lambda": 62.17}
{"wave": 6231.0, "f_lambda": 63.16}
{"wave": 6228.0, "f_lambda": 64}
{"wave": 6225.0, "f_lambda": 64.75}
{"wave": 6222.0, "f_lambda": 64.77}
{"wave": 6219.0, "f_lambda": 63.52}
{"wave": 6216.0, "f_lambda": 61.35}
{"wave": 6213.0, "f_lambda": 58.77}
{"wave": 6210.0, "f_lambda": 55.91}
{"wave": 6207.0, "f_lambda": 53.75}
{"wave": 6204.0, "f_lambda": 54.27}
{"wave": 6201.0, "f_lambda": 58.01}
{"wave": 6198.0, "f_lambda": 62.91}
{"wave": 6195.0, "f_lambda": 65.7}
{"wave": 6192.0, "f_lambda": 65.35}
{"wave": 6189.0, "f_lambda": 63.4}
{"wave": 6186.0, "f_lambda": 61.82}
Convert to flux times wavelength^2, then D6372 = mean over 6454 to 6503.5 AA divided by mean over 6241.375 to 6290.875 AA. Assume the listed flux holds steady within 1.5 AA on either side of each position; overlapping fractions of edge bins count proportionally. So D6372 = 1.08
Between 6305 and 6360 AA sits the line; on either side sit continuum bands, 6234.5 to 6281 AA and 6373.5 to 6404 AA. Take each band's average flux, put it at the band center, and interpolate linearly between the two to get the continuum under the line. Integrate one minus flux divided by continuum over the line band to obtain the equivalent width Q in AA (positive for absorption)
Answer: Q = 1.8 AA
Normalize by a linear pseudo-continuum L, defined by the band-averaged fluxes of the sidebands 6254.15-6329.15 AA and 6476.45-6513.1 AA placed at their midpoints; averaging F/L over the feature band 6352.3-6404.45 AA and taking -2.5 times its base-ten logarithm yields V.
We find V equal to 0.086 mag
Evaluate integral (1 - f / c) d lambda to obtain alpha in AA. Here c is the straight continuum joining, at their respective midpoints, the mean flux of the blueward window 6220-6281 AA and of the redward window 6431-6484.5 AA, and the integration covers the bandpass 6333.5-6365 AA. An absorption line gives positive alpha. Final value 3.1 AA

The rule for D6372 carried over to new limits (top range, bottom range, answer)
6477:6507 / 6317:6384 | 1.18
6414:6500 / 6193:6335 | 1.08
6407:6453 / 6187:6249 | 1.11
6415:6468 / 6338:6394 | 1.10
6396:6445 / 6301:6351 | 1.07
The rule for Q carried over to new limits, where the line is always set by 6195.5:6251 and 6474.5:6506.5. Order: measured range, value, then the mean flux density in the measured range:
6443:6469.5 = 0.7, 64.1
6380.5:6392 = 0.9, 59.7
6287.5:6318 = -1.2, 65.4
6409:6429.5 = 1.6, 60.1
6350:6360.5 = 1.0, 57.9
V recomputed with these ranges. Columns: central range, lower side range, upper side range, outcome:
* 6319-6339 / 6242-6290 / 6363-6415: 0.05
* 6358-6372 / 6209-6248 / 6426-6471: 0.06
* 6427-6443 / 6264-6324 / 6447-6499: -0.02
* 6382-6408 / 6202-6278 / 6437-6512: 0.06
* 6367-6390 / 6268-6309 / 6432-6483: 0.06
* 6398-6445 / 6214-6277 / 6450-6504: 0.02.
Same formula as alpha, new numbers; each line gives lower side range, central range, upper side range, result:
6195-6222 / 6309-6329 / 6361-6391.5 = -0.76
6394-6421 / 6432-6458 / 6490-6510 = -1.31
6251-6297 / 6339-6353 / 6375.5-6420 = 1.31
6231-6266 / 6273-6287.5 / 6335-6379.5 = 0.05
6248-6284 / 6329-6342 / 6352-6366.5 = 0.70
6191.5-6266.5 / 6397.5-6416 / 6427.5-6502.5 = 0.61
